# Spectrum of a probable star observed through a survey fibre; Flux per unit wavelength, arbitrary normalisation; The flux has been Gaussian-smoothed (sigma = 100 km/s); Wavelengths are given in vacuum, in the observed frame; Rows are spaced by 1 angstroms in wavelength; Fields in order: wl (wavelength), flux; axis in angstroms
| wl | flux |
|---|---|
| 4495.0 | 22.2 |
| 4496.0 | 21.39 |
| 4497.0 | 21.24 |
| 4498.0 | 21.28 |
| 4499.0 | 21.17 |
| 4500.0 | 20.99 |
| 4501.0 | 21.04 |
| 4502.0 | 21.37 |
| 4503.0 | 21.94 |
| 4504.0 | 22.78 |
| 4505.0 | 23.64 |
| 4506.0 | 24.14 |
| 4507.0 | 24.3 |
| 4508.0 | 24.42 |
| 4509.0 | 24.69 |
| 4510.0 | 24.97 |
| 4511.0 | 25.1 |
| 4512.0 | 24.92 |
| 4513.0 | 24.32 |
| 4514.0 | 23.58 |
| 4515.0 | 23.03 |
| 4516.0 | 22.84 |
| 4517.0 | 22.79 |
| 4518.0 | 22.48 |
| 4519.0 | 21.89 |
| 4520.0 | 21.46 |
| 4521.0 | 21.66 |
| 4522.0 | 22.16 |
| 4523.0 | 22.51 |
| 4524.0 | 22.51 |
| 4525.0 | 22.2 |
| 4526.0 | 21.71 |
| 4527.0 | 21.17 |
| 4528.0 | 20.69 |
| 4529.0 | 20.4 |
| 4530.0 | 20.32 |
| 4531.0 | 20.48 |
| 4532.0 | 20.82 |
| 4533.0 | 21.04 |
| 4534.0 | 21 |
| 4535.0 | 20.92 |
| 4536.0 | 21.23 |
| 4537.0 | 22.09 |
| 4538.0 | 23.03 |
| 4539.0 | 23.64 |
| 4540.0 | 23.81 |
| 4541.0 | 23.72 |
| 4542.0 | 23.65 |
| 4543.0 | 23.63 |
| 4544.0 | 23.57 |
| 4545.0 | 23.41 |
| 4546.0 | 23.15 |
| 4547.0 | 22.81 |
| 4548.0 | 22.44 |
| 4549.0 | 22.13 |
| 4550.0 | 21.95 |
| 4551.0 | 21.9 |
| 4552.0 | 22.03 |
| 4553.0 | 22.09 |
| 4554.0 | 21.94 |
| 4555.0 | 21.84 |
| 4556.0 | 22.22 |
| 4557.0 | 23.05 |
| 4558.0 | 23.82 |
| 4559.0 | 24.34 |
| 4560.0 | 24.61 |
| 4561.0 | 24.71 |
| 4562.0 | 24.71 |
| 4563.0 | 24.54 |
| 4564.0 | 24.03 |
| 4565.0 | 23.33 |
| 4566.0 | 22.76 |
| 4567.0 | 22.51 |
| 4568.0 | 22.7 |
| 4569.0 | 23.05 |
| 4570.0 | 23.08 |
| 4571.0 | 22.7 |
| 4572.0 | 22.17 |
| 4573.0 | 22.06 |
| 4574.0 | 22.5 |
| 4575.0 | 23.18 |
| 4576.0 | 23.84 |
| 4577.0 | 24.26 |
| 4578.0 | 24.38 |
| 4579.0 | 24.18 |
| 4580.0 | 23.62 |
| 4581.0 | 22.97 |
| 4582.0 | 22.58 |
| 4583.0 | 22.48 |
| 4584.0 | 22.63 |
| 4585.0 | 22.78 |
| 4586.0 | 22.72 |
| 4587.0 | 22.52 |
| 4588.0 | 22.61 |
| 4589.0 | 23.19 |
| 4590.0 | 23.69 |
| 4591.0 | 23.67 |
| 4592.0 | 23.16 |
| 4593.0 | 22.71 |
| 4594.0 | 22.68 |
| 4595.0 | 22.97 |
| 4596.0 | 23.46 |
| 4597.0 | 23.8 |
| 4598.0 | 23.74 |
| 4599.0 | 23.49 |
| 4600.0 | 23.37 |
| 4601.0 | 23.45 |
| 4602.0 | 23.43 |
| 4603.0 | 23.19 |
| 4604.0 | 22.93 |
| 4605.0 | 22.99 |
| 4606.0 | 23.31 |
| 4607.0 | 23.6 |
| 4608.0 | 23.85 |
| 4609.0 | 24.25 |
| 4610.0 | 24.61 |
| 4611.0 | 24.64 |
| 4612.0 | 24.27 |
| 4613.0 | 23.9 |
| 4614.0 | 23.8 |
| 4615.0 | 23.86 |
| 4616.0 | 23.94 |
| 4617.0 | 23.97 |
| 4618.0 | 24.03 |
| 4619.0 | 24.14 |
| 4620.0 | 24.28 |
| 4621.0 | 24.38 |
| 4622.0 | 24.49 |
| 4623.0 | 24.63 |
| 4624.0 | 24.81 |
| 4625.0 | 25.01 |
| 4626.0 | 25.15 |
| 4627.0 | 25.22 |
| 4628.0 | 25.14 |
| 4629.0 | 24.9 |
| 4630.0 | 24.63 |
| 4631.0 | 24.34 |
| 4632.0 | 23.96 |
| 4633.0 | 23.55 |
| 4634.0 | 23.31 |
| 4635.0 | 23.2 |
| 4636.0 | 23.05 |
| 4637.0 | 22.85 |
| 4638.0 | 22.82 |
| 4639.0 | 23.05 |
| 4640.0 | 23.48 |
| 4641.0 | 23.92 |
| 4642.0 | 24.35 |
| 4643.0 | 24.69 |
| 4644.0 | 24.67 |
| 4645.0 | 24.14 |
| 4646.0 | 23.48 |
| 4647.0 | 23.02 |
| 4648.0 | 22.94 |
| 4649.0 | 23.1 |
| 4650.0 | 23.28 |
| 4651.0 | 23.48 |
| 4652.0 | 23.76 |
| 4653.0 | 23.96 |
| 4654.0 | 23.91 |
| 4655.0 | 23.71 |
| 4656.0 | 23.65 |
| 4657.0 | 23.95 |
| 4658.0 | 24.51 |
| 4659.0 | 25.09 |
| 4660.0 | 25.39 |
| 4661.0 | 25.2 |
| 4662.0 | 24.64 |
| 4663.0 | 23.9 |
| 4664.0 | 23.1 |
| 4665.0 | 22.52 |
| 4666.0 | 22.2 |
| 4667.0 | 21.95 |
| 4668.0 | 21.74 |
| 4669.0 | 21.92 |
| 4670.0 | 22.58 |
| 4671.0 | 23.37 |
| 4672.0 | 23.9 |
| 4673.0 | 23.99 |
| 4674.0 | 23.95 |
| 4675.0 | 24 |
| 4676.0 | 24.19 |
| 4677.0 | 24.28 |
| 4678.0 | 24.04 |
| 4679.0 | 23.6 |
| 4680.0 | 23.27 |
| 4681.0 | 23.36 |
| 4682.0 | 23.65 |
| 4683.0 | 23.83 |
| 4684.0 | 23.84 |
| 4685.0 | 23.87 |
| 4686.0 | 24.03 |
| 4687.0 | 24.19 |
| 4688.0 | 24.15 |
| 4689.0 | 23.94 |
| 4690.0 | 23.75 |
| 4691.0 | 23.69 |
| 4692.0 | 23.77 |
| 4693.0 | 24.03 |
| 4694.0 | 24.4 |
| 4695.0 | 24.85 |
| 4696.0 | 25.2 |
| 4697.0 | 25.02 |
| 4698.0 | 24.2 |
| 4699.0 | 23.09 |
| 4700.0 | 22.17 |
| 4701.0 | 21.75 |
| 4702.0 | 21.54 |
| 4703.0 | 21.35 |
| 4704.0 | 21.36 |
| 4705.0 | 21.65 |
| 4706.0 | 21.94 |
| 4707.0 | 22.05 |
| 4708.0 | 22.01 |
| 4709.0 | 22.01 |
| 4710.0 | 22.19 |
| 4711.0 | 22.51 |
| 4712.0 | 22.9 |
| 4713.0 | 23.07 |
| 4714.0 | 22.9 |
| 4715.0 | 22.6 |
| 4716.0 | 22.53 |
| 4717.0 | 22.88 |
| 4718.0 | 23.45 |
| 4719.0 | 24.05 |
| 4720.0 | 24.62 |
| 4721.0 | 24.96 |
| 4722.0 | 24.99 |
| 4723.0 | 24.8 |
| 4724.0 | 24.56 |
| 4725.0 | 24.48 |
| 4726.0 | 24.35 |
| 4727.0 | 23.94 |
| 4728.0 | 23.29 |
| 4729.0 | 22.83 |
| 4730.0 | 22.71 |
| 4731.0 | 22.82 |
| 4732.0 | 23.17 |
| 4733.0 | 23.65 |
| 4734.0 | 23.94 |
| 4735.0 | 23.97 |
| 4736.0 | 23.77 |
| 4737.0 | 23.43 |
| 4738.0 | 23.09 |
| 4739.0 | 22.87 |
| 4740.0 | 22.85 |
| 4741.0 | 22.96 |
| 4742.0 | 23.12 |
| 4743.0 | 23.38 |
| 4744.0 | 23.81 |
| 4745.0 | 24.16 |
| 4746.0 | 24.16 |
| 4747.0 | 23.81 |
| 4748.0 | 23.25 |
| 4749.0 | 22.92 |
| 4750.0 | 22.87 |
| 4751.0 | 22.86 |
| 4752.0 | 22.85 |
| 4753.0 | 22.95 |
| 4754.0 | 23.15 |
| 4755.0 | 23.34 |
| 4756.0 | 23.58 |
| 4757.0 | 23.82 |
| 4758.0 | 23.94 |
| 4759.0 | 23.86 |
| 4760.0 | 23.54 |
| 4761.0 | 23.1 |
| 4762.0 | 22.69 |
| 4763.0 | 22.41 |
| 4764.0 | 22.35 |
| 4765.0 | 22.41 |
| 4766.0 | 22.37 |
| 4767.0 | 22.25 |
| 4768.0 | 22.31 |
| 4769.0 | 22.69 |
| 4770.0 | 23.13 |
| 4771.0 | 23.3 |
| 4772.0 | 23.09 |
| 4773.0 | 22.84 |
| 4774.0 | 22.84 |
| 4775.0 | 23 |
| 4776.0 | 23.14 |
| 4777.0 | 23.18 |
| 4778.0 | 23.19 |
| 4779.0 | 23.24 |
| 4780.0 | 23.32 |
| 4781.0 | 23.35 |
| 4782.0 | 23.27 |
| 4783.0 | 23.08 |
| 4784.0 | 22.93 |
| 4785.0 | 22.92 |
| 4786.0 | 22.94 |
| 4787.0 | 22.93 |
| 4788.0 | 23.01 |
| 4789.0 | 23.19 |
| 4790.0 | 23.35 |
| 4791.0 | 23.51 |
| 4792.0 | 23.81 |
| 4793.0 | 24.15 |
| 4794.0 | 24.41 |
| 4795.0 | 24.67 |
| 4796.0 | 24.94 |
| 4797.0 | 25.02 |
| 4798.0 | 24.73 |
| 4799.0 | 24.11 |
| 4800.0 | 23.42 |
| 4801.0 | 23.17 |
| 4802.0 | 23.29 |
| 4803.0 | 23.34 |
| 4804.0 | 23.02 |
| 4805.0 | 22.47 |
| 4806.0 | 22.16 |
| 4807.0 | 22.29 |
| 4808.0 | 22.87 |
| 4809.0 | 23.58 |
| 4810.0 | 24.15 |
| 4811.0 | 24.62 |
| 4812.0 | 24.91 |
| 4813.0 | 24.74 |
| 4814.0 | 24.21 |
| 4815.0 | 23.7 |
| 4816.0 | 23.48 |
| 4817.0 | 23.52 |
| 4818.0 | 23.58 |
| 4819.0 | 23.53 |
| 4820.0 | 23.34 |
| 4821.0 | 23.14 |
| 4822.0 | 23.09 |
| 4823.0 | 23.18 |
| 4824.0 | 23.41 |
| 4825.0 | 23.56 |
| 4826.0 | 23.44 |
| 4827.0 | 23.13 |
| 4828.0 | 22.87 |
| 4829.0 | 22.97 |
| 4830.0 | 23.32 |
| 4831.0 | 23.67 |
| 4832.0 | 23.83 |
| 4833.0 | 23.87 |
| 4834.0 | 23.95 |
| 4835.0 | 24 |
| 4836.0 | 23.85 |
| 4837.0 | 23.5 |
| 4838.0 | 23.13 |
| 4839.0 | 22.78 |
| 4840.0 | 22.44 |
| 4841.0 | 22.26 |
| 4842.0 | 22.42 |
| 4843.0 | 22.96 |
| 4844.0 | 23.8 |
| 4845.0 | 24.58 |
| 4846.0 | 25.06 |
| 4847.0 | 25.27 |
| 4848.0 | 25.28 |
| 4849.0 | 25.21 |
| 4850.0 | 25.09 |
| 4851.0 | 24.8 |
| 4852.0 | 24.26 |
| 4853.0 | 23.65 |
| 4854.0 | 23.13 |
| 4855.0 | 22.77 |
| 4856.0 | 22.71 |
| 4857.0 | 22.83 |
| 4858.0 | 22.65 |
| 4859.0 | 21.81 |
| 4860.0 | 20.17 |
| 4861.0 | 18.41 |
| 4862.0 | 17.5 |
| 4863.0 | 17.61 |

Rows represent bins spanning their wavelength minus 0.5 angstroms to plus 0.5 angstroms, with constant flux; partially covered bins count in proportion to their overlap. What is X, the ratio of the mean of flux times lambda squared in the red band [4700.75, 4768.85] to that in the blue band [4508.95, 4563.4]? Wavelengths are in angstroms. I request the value 1.1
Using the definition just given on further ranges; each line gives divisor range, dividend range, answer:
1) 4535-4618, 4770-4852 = 1.12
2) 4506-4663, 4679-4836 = 1.08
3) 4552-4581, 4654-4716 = 1.06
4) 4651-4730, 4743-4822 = 1.03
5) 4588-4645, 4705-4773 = 1.03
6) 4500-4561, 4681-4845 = 1.14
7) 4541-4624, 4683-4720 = 1.04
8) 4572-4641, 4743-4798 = 1.06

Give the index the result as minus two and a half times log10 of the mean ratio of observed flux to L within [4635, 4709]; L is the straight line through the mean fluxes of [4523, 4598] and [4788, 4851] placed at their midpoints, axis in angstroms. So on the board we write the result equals -0.015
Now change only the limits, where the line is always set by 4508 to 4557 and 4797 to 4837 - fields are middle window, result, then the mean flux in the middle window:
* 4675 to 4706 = -0.02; 23.5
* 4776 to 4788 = 0.01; 23.1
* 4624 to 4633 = -0.09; 24.7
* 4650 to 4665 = -0.05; 24.1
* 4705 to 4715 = 0.04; 22.4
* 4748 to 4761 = 0.00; 23.3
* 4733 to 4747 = -0.01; 23.5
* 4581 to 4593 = -0.01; 22.9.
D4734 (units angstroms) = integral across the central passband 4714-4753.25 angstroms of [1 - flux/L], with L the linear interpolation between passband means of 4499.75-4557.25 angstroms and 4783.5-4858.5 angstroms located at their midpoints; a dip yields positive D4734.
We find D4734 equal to -0.4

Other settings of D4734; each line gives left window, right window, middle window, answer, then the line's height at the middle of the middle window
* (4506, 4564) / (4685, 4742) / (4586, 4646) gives -2.02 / 23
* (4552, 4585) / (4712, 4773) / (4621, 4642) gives -0.76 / 23.2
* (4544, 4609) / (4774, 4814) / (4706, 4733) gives 0.09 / 23.4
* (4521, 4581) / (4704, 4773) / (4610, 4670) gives -2.50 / 22.9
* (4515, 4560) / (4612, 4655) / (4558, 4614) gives -0.68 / 23.1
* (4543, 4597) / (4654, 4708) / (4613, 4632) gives -0.97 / 23.3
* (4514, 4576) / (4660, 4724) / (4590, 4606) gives -0.31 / 22.8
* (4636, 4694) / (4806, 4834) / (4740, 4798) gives 0.74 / 23.6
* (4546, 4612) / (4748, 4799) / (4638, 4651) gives -0.24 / 23.2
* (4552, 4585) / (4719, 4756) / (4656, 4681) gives -0.22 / 23.4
